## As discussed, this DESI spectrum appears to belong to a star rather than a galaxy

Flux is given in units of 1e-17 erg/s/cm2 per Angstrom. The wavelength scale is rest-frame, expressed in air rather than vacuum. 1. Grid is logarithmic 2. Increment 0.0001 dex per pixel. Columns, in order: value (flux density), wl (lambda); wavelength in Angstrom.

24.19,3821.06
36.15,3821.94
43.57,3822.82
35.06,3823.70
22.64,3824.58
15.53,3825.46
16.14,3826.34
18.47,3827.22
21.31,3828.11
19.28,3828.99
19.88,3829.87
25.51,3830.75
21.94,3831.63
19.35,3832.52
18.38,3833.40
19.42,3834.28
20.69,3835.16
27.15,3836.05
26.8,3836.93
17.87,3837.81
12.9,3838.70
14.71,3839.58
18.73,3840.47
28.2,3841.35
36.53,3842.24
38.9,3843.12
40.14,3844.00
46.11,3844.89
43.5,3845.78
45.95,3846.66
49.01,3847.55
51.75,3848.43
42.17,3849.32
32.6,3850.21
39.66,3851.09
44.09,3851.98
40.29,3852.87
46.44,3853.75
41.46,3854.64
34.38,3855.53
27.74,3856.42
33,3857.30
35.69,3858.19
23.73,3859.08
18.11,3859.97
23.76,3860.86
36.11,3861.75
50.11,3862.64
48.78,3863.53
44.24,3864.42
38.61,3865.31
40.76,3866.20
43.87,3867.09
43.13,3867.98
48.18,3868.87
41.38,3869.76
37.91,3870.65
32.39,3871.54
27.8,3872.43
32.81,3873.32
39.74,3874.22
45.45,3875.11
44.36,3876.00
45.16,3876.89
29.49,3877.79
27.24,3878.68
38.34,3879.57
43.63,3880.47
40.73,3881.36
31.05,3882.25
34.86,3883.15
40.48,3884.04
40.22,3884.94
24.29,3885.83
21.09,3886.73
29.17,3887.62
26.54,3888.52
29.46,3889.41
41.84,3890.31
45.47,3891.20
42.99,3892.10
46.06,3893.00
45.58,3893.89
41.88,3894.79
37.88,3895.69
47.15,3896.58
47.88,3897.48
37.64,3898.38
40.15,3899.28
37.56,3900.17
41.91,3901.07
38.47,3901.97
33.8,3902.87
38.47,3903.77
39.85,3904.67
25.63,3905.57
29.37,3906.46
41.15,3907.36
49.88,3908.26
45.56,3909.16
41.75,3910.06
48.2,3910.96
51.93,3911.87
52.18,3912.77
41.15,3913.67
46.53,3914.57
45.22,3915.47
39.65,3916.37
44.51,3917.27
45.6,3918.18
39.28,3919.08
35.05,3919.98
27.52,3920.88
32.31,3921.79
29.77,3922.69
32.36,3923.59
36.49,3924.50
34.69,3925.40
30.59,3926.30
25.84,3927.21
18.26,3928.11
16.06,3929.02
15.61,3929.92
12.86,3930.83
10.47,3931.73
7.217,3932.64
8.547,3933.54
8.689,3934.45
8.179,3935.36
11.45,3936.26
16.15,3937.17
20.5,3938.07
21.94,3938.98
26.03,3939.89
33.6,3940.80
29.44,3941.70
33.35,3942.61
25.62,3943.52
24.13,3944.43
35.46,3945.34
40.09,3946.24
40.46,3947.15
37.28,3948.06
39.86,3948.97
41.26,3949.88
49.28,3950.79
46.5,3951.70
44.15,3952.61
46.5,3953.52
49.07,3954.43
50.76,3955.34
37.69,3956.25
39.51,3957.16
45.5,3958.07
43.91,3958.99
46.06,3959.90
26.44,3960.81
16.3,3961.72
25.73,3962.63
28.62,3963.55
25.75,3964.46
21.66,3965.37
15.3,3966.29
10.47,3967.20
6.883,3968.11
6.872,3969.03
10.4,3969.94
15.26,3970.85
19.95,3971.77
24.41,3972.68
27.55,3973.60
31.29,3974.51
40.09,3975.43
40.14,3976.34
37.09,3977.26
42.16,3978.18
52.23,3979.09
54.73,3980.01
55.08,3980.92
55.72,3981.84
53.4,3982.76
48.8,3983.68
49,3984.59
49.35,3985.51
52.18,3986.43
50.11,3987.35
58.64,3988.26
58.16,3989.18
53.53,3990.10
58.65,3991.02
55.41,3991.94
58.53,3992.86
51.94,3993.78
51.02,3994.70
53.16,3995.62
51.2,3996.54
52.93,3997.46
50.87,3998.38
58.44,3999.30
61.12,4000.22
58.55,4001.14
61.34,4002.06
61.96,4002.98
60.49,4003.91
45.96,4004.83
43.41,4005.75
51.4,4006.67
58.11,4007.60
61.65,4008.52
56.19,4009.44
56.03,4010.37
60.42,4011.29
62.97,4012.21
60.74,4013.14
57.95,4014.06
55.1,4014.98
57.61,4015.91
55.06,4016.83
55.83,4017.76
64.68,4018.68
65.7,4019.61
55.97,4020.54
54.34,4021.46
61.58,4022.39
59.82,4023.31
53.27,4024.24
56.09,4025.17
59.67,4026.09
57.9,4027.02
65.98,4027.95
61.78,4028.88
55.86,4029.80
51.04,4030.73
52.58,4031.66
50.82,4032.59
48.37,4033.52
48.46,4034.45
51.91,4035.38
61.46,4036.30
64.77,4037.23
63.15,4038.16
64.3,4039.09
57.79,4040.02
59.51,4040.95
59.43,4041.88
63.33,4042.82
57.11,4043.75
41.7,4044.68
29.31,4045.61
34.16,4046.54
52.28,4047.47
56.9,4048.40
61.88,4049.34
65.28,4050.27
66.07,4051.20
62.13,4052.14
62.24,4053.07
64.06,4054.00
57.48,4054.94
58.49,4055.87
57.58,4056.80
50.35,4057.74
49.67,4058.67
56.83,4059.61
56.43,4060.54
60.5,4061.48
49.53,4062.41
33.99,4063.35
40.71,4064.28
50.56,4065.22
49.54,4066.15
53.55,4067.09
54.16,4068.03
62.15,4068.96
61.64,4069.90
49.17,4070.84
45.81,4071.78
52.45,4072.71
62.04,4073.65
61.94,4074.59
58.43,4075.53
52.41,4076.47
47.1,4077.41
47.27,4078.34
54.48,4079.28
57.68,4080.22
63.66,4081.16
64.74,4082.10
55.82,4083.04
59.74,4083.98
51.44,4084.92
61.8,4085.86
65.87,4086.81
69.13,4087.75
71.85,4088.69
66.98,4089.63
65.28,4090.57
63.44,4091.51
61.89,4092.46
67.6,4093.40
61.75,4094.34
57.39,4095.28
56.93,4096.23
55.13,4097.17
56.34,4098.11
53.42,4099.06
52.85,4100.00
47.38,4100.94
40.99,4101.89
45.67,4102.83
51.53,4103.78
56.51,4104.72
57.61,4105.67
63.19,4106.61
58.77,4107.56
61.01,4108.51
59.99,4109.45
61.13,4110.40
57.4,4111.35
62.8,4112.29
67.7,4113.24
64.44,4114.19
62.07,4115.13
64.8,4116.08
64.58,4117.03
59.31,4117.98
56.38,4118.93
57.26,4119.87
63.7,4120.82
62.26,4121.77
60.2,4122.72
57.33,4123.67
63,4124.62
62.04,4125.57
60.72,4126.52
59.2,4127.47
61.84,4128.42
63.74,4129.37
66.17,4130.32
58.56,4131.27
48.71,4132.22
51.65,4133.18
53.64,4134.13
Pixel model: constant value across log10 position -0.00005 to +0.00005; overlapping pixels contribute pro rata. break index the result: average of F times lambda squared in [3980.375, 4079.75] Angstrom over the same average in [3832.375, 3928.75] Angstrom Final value 1.6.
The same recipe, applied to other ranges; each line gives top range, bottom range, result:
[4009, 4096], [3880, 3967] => 1.79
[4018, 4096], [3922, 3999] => 1.71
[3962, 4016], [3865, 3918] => 1.21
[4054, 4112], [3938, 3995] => 1.57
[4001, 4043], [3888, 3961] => 1.72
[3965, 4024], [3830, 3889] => 1.51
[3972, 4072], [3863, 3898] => 1.50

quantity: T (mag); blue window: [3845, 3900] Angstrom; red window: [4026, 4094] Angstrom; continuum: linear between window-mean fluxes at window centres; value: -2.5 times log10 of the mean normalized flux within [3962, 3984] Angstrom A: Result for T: 0.48 mag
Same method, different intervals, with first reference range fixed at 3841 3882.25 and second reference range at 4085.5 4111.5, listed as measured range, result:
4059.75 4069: 0.10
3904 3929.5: 0.16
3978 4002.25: -0.09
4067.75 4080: 0.04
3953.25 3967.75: 0.39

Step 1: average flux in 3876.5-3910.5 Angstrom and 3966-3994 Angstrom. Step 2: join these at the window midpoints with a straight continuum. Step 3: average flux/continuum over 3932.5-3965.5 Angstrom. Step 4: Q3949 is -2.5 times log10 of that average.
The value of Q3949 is 0.24 mag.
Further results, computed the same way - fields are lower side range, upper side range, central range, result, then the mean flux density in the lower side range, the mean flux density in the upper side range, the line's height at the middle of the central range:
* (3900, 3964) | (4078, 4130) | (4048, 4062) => -0.134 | 33.5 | 59.6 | 52.2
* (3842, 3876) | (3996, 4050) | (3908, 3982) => 0.434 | 39.2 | 56.2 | 48.1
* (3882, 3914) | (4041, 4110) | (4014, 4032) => -0.136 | 39.2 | 56.1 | 51.1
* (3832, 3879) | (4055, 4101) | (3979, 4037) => -0.125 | 35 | 56.5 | 49.8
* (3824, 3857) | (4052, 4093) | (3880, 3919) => -0.086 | 29.9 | 56.9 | 36.8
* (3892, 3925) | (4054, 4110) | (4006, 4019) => -0.159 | 40.5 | 56.3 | 50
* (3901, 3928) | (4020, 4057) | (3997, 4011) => -0.088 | 38.5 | 56.7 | 51.6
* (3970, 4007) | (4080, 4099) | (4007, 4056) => -0.064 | 48.5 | 61.6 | 54.1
